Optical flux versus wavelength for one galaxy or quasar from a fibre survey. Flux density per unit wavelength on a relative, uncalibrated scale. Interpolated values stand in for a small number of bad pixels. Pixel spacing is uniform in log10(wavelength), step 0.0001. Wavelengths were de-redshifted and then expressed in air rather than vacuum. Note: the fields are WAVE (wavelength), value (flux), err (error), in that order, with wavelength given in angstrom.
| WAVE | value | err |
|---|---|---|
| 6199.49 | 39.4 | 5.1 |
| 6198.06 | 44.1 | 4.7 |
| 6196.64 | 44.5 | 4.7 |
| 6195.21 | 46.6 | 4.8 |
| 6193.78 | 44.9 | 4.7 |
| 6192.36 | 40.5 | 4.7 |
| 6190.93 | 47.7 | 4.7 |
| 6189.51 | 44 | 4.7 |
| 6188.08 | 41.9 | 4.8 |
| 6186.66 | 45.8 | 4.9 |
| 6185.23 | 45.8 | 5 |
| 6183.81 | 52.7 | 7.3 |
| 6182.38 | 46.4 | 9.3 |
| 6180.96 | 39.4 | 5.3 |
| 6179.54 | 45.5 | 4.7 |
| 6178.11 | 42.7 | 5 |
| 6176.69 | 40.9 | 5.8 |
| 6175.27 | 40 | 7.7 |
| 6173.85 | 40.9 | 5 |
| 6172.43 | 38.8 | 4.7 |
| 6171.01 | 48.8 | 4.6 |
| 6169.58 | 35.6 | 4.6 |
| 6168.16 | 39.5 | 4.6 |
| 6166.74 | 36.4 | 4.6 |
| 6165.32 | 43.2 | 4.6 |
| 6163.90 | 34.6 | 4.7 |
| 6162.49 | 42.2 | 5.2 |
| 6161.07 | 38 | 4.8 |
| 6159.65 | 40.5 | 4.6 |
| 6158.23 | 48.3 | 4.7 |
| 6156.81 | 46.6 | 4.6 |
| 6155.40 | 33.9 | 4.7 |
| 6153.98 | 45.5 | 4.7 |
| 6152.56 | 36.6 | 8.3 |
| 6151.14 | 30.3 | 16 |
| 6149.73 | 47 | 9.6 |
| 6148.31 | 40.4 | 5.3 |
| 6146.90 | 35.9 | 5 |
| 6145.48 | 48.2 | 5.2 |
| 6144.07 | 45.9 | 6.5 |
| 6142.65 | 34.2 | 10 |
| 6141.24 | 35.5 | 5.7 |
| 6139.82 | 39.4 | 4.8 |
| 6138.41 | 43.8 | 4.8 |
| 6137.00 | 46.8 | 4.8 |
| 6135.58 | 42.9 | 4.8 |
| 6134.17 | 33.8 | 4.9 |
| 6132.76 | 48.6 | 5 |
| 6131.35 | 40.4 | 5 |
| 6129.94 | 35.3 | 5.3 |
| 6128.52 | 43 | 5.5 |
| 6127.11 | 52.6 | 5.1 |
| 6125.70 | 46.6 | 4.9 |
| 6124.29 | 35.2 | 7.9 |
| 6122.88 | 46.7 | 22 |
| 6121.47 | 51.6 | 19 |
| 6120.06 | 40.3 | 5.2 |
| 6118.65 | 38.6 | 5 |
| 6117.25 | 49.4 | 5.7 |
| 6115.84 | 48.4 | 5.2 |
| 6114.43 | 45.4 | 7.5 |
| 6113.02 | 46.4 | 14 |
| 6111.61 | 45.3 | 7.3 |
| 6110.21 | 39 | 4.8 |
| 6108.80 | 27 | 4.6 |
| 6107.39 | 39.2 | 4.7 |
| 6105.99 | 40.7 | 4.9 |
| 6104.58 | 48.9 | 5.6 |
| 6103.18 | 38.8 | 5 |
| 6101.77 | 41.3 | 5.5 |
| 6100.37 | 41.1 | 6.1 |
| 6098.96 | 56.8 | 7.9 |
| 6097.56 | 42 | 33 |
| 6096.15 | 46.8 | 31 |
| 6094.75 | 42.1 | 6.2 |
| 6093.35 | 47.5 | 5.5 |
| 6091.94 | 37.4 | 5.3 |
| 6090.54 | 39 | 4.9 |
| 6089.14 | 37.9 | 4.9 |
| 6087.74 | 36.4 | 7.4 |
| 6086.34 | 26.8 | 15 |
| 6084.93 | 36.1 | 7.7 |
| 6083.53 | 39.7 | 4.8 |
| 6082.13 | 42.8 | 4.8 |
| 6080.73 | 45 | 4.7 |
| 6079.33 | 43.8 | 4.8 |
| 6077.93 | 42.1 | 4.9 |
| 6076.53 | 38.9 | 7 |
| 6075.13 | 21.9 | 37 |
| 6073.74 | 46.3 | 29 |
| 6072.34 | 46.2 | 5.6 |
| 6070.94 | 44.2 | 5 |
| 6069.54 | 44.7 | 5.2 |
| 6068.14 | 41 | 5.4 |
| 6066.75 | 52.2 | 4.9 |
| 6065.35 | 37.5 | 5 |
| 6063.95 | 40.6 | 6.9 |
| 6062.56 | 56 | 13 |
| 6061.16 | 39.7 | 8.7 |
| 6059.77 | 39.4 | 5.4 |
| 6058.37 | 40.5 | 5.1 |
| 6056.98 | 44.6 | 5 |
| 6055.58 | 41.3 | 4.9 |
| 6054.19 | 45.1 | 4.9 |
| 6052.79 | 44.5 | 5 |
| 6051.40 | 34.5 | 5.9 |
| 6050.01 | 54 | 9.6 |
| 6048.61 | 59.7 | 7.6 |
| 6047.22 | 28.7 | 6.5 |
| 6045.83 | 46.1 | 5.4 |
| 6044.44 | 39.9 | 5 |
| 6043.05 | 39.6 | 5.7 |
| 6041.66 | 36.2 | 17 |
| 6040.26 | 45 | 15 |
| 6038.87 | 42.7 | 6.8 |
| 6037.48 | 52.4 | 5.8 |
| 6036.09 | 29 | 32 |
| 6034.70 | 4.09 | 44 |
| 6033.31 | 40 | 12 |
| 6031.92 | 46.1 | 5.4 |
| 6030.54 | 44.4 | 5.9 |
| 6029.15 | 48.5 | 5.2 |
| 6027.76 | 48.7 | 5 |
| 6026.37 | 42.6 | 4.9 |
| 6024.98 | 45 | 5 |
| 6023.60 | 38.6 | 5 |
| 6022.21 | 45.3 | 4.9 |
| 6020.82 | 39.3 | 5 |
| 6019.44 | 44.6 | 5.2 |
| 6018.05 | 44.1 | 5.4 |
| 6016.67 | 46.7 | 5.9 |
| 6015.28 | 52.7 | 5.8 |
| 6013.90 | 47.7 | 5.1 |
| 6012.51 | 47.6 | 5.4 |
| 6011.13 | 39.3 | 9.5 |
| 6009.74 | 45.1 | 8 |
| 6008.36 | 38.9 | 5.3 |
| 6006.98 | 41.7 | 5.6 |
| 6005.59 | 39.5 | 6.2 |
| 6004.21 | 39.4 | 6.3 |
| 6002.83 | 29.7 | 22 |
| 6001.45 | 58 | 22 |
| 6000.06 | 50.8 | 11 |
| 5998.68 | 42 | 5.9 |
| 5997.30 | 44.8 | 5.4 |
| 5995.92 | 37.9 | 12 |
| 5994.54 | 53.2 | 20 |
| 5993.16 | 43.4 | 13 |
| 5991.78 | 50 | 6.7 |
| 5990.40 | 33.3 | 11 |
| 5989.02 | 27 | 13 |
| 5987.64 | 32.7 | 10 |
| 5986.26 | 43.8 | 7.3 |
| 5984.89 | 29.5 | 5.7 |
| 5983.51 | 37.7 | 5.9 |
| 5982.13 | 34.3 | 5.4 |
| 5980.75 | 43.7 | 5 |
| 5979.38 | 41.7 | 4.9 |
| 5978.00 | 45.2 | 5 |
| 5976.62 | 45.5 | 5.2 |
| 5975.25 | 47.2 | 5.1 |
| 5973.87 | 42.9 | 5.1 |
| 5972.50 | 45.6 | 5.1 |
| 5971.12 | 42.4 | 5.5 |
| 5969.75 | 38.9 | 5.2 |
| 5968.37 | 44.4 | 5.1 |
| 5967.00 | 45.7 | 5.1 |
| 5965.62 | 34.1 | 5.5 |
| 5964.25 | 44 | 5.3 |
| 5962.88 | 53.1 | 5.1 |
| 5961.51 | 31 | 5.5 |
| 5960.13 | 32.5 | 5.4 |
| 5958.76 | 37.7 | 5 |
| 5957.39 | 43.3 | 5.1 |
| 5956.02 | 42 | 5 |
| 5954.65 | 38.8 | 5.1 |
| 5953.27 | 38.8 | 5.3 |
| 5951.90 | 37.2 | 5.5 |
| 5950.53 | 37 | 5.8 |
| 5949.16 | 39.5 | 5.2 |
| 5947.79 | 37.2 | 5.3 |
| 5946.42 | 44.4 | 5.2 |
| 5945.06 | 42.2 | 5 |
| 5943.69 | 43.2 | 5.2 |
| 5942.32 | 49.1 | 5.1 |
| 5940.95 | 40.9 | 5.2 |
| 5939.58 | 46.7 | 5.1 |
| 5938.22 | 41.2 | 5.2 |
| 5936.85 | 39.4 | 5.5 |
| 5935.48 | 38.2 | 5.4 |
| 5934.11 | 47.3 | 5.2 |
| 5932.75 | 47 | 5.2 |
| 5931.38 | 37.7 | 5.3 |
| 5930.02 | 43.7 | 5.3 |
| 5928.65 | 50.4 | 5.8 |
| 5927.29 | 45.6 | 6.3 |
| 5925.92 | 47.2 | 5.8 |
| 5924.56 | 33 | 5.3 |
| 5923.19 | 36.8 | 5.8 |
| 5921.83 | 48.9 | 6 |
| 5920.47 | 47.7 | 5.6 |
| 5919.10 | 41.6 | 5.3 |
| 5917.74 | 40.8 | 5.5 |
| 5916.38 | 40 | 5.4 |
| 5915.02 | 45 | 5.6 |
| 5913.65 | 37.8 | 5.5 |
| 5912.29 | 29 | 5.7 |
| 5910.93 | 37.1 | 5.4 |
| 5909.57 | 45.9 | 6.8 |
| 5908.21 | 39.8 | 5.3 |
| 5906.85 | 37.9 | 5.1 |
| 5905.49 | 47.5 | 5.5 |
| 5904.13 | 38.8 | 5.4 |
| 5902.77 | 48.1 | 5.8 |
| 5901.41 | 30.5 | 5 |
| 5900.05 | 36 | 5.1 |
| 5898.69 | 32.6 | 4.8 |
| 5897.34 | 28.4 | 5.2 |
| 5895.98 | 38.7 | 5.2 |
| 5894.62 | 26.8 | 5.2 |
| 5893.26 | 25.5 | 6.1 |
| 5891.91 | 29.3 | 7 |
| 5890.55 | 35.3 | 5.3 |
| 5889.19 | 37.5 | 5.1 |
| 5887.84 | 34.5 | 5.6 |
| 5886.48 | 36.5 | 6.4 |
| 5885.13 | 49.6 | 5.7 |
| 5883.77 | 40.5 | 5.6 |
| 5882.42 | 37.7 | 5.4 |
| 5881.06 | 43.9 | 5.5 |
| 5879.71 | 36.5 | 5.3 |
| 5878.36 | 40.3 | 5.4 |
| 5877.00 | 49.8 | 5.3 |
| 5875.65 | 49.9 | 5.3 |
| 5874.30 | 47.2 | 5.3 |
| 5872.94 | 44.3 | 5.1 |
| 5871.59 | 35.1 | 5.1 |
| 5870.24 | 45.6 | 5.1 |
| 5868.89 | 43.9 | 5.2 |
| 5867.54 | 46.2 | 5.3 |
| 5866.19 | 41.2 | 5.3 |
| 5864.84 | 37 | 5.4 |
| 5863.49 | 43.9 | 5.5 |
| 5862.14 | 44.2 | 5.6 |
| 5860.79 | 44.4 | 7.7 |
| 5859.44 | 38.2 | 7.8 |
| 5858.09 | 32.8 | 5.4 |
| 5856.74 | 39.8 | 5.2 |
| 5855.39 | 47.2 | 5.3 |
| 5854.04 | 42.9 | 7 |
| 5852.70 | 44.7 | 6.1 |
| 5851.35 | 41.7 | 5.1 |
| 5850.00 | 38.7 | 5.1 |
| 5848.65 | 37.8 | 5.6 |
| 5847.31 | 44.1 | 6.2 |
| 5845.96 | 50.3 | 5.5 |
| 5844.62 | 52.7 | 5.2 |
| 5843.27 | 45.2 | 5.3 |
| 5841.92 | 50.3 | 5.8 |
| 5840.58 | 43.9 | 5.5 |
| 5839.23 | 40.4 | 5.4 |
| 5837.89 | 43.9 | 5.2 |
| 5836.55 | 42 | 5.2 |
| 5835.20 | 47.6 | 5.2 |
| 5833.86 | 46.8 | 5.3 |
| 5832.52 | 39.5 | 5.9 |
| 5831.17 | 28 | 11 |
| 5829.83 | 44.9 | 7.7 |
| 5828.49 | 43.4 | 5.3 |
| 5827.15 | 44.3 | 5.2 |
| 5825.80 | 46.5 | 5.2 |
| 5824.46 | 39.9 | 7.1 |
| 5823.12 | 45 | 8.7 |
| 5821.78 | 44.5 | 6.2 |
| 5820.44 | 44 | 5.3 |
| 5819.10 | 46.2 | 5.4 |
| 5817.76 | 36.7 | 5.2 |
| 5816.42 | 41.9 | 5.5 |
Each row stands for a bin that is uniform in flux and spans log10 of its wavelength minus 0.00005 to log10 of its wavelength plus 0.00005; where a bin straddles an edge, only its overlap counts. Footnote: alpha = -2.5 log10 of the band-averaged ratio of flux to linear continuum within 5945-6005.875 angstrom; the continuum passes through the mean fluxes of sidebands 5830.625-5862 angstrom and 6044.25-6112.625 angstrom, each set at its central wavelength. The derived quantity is 0.03 mag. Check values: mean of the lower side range 42.8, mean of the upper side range 41.9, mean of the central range 41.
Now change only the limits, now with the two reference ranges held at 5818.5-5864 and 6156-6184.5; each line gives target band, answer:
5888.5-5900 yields 0.32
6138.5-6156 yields 0.07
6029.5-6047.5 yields 0.11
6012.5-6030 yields -0.07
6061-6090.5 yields 0.04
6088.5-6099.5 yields -0.03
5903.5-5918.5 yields 0.08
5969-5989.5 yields 0.07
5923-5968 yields 0.04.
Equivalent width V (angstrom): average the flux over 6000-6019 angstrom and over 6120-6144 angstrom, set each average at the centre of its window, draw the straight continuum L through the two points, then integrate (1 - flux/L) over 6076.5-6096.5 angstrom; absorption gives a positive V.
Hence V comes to 1.35 angstrom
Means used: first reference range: 44.1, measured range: 40.1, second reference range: 42.3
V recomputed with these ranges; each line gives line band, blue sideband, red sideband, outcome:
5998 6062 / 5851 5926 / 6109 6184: -2.2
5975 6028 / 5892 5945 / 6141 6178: -2.8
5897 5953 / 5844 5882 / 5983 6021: 2.1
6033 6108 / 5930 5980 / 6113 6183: 1.0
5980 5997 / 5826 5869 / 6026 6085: 1.3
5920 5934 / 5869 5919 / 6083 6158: -1.6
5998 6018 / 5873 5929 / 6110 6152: -1.6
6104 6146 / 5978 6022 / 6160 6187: -0.7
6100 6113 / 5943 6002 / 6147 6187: 0.3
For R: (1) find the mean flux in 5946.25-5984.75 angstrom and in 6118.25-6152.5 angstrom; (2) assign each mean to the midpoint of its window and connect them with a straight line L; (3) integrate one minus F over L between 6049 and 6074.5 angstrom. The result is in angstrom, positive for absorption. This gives -1.8 angstrom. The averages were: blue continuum 40.7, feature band 44.1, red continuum 41.7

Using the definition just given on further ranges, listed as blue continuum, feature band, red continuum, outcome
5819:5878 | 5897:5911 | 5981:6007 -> 1.2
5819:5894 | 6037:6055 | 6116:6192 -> -0.6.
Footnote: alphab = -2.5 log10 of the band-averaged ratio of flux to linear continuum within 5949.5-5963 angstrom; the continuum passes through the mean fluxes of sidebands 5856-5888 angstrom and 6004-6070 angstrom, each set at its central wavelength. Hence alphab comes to 0.10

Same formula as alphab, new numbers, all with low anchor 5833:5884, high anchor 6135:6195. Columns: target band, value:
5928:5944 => -0.02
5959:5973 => 0.05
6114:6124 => -0.08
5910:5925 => 0.08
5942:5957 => 0.06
